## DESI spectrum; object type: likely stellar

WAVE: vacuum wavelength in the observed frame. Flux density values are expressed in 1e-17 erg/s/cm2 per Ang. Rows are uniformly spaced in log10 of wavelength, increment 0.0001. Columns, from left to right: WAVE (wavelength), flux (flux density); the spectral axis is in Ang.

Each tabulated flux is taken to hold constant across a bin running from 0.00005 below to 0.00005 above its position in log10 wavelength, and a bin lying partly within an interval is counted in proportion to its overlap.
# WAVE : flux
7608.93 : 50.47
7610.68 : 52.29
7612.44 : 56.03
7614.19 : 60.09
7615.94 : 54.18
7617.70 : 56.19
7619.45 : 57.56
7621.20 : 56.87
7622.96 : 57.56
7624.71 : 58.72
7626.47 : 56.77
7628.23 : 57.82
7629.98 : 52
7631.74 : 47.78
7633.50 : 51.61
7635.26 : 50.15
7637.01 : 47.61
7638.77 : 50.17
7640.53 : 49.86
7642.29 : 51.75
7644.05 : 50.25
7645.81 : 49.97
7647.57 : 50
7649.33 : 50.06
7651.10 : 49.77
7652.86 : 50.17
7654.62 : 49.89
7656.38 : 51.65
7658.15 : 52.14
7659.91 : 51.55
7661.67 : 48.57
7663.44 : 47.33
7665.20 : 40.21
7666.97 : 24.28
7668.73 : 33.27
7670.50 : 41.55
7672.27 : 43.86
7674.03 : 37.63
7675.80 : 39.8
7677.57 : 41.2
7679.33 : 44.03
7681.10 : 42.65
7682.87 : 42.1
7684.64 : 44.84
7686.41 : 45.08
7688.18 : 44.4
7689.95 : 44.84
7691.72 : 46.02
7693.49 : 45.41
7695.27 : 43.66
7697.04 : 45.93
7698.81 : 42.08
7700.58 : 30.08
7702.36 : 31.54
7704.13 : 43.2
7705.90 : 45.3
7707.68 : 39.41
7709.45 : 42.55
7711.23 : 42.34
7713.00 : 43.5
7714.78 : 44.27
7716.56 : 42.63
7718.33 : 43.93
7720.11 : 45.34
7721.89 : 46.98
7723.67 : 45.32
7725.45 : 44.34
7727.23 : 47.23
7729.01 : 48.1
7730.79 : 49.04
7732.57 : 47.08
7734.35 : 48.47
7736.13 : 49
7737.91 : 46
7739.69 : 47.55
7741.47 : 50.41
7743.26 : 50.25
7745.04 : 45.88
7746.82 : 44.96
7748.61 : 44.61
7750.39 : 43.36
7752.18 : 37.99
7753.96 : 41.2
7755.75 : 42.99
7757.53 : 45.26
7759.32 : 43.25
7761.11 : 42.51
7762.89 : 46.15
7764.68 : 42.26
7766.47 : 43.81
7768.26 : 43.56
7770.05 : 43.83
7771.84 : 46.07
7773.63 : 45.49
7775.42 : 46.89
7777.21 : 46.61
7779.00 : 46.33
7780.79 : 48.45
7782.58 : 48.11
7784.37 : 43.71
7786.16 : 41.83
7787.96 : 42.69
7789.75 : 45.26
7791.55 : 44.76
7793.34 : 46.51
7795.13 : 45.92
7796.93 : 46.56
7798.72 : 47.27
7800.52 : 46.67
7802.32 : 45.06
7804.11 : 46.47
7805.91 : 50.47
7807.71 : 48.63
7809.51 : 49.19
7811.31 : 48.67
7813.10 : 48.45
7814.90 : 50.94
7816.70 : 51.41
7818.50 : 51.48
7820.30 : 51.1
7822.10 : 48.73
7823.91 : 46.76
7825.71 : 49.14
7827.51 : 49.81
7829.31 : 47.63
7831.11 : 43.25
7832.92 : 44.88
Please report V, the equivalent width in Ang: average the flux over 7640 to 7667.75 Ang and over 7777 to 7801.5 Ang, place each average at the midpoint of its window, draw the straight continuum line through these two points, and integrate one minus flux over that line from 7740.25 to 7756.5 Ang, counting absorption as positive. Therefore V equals 0.61 Ang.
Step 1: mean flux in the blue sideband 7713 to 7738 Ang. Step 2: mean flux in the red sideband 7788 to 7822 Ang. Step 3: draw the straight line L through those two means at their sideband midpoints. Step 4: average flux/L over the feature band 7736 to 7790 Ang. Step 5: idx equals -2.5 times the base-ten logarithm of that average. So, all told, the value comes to 0.05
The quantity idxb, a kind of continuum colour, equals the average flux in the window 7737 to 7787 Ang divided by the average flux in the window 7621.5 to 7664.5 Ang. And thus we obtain 0.9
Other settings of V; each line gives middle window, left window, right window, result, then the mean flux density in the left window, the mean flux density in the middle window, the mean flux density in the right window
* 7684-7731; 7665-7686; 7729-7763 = -1.2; 39.7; 43.5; 45.6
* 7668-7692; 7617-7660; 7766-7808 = 3.9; 52.3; 42.2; 45.9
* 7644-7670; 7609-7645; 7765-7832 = 3.0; 53.7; 46.4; 46.9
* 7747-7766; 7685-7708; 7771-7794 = 0.6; 42.2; 43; 45.6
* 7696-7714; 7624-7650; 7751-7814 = 3.0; 51.6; 40.7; 45.4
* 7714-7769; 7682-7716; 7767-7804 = -1.6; 42.4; 45.3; 45.6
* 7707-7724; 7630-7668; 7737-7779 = 1.0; 48.3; 43.6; 44.9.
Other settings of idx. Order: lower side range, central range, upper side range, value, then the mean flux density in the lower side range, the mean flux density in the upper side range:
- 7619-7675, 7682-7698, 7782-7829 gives 0.09 mag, 48.9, 47.5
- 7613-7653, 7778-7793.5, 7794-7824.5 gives 0.09 mag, 53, 48.5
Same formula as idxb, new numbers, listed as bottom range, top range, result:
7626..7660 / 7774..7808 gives 0.91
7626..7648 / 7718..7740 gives 0.92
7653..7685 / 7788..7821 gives 1.11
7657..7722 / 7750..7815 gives 1.07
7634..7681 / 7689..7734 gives 0.95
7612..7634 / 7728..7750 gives 0.85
